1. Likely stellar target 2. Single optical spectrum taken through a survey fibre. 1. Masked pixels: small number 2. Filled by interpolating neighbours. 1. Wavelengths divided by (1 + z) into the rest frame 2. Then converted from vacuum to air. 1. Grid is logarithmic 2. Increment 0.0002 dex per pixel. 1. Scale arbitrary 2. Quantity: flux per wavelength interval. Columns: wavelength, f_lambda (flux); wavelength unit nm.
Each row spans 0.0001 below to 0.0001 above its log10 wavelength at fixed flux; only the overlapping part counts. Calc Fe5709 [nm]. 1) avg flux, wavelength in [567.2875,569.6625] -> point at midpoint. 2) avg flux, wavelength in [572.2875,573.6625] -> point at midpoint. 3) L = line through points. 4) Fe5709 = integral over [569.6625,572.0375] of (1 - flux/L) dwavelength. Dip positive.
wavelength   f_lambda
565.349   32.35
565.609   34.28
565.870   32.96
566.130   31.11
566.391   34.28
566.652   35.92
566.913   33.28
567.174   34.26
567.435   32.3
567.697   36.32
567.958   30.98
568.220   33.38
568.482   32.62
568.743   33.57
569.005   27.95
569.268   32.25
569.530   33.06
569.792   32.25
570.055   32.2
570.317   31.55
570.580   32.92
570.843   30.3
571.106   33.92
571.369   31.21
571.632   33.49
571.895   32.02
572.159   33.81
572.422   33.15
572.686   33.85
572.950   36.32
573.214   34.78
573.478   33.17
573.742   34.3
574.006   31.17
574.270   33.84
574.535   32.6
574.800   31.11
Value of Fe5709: 0.086 nm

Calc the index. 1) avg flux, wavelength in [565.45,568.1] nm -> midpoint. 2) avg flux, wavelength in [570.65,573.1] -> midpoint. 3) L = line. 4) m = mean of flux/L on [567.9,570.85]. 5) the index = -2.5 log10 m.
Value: 0.04 mag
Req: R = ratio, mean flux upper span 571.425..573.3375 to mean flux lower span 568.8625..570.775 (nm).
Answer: 1.1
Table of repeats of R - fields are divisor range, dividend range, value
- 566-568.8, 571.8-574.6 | 1.00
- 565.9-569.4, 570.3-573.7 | 1.01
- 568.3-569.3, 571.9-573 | 1.07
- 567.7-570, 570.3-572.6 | 1.01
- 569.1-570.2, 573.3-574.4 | 1.03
